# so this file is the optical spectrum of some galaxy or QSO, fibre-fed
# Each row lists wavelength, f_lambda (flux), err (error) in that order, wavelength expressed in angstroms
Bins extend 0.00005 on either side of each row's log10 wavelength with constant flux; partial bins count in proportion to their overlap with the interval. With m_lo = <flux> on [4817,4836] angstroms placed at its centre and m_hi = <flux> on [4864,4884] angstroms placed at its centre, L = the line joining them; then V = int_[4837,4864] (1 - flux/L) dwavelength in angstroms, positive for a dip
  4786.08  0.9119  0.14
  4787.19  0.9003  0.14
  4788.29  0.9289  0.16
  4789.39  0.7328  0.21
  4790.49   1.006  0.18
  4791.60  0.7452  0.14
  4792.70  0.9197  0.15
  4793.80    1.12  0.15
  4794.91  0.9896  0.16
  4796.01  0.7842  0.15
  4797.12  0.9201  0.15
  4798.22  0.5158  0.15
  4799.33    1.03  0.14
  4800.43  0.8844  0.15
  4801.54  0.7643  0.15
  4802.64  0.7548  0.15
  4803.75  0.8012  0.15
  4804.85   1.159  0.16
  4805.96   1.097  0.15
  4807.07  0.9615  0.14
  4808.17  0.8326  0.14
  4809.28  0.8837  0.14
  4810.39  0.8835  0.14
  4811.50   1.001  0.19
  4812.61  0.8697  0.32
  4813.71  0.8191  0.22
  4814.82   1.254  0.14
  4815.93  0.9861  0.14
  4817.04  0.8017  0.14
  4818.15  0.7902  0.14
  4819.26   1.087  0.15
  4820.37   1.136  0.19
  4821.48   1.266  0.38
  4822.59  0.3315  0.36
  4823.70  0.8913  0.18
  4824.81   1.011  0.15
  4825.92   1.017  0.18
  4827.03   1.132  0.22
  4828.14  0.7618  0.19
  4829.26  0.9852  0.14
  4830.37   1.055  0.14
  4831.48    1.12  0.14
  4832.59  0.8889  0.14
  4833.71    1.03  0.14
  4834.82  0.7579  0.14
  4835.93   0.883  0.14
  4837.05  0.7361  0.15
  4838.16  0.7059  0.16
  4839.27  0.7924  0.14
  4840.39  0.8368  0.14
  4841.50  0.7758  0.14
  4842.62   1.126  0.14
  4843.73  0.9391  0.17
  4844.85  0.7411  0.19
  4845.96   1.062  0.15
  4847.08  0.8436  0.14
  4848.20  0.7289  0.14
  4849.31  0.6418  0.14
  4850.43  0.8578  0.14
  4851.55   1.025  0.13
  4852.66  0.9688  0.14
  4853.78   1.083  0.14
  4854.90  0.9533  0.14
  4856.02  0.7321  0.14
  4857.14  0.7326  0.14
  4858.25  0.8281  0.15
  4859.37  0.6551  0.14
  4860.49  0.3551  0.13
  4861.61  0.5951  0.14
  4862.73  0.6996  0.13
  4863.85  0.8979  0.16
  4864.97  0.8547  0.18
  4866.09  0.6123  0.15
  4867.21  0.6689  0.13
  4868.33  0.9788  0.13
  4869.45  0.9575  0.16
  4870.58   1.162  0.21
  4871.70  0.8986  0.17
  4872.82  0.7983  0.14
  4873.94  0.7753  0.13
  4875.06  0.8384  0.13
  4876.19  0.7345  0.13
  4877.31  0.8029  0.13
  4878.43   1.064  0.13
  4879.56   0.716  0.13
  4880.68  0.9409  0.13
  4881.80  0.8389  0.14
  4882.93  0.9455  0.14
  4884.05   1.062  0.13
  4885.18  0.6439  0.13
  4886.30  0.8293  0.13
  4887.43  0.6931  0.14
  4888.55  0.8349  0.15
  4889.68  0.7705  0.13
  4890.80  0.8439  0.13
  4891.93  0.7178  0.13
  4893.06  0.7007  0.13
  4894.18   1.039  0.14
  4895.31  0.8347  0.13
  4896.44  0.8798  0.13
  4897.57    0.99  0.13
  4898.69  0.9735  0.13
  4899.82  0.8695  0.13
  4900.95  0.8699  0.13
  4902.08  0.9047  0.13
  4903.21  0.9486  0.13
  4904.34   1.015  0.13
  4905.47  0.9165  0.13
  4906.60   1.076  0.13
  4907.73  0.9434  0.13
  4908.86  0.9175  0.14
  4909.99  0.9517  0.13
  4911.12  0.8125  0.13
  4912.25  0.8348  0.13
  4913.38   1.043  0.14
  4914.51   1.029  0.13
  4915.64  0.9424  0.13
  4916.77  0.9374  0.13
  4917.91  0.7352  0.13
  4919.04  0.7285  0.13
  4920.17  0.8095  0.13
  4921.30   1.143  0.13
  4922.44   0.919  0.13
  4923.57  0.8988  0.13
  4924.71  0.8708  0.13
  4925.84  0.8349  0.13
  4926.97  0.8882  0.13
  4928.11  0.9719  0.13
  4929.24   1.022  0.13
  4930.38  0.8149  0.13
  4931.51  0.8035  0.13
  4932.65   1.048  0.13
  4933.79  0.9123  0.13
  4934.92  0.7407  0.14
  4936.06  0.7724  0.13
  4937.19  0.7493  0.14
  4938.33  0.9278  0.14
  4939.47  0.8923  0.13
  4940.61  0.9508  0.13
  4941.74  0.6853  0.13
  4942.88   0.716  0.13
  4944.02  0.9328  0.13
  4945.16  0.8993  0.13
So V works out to 2.78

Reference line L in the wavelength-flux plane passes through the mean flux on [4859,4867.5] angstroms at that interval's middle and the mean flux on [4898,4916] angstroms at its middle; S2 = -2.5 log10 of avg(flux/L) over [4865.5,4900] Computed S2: -0.09 mag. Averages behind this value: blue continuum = 0.667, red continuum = 0.941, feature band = 0.852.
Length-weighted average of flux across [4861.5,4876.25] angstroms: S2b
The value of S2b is 0.829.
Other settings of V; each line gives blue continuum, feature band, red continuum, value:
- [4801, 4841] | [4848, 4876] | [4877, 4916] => 2.9 angstroms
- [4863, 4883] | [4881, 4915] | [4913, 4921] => -0.5 angstroms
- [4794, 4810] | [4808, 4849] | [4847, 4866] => -3.5 angstroms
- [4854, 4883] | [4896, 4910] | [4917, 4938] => -1.6 angstroms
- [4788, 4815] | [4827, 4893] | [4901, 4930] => 5.0 angstroms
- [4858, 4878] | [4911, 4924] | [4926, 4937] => -0.7 angstroms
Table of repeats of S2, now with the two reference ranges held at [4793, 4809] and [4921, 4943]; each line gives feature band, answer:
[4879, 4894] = 0.088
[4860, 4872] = 0.130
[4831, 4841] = 0.045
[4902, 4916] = -0.081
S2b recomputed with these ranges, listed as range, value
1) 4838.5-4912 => 0.853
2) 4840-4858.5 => 0.876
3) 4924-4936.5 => 0.881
